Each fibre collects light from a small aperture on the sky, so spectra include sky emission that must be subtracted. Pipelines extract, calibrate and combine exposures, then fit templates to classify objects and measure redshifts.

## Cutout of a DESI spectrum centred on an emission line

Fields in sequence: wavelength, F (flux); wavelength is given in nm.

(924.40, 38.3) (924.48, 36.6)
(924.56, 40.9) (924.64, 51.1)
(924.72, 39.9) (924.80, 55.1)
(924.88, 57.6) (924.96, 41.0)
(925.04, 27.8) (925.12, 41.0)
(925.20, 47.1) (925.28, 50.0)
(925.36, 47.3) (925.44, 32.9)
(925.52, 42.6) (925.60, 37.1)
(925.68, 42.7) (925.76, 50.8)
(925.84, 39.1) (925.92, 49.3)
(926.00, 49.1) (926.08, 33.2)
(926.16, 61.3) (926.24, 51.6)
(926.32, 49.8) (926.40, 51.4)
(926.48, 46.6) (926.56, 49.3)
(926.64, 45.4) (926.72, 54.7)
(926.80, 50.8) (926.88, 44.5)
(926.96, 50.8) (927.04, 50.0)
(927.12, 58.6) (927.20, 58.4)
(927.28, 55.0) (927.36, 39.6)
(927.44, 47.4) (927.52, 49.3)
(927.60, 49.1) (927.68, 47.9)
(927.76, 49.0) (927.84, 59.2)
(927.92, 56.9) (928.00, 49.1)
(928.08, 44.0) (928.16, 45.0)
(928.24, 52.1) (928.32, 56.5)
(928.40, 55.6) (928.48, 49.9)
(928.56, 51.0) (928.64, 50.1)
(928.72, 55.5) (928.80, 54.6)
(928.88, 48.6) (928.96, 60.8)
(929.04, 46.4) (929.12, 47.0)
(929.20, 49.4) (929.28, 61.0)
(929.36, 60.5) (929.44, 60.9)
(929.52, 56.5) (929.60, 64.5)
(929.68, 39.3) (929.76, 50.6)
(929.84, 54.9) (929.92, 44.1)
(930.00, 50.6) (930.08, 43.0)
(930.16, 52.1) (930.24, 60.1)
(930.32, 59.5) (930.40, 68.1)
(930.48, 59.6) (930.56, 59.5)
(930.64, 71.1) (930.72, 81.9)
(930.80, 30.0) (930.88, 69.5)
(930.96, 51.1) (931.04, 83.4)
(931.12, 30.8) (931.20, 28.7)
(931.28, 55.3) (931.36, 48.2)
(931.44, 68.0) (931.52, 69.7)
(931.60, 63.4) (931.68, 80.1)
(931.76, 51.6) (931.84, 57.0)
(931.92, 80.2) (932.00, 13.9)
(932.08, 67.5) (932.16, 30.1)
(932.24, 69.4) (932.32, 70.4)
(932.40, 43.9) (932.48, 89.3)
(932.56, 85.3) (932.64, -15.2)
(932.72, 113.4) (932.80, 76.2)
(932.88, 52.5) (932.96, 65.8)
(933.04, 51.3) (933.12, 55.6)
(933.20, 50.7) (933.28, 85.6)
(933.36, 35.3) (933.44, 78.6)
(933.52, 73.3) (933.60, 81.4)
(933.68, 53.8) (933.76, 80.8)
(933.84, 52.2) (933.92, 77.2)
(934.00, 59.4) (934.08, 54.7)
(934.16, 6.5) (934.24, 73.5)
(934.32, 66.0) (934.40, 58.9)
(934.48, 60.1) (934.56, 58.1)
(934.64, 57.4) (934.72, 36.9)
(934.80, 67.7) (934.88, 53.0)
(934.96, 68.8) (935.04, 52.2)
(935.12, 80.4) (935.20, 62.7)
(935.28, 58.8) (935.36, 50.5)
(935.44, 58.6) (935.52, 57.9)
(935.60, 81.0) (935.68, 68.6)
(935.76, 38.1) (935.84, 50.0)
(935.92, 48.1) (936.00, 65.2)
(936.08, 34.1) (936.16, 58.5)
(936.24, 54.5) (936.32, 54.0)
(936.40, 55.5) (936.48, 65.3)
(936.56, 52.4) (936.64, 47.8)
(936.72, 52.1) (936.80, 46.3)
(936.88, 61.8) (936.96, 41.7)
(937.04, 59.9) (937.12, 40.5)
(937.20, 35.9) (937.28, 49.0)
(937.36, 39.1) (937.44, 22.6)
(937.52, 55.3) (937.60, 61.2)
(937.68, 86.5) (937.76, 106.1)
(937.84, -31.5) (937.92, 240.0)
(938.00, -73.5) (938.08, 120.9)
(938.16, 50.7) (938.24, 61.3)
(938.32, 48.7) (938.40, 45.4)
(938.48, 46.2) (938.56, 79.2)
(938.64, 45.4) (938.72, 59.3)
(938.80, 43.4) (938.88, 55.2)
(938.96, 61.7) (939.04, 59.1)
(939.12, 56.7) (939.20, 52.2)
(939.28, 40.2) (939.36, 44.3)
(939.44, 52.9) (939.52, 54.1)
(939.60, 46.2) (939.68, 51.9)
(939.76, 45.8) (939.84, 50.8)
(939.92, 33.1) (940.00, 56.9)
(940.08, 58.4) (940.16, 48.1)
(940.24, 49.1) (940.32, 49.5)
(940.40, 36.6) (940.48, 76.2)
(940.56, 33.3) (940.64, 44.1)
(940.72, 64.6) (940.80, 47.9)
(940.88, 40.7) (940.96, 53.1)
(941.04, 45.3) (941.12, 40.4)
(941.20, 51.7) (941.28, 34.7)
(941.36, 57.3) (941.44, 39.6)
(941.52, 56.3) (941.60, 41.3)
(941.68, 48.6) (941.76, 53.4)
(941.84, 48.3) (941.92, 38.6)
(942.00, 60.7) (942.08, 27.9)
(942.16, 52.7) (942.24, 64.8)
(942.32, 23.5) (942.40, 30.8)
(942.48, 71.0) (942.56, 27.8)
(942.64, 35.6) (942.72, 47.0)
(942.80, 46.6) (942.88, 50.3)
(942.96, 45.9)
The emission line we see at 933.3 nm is Mg II 2798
